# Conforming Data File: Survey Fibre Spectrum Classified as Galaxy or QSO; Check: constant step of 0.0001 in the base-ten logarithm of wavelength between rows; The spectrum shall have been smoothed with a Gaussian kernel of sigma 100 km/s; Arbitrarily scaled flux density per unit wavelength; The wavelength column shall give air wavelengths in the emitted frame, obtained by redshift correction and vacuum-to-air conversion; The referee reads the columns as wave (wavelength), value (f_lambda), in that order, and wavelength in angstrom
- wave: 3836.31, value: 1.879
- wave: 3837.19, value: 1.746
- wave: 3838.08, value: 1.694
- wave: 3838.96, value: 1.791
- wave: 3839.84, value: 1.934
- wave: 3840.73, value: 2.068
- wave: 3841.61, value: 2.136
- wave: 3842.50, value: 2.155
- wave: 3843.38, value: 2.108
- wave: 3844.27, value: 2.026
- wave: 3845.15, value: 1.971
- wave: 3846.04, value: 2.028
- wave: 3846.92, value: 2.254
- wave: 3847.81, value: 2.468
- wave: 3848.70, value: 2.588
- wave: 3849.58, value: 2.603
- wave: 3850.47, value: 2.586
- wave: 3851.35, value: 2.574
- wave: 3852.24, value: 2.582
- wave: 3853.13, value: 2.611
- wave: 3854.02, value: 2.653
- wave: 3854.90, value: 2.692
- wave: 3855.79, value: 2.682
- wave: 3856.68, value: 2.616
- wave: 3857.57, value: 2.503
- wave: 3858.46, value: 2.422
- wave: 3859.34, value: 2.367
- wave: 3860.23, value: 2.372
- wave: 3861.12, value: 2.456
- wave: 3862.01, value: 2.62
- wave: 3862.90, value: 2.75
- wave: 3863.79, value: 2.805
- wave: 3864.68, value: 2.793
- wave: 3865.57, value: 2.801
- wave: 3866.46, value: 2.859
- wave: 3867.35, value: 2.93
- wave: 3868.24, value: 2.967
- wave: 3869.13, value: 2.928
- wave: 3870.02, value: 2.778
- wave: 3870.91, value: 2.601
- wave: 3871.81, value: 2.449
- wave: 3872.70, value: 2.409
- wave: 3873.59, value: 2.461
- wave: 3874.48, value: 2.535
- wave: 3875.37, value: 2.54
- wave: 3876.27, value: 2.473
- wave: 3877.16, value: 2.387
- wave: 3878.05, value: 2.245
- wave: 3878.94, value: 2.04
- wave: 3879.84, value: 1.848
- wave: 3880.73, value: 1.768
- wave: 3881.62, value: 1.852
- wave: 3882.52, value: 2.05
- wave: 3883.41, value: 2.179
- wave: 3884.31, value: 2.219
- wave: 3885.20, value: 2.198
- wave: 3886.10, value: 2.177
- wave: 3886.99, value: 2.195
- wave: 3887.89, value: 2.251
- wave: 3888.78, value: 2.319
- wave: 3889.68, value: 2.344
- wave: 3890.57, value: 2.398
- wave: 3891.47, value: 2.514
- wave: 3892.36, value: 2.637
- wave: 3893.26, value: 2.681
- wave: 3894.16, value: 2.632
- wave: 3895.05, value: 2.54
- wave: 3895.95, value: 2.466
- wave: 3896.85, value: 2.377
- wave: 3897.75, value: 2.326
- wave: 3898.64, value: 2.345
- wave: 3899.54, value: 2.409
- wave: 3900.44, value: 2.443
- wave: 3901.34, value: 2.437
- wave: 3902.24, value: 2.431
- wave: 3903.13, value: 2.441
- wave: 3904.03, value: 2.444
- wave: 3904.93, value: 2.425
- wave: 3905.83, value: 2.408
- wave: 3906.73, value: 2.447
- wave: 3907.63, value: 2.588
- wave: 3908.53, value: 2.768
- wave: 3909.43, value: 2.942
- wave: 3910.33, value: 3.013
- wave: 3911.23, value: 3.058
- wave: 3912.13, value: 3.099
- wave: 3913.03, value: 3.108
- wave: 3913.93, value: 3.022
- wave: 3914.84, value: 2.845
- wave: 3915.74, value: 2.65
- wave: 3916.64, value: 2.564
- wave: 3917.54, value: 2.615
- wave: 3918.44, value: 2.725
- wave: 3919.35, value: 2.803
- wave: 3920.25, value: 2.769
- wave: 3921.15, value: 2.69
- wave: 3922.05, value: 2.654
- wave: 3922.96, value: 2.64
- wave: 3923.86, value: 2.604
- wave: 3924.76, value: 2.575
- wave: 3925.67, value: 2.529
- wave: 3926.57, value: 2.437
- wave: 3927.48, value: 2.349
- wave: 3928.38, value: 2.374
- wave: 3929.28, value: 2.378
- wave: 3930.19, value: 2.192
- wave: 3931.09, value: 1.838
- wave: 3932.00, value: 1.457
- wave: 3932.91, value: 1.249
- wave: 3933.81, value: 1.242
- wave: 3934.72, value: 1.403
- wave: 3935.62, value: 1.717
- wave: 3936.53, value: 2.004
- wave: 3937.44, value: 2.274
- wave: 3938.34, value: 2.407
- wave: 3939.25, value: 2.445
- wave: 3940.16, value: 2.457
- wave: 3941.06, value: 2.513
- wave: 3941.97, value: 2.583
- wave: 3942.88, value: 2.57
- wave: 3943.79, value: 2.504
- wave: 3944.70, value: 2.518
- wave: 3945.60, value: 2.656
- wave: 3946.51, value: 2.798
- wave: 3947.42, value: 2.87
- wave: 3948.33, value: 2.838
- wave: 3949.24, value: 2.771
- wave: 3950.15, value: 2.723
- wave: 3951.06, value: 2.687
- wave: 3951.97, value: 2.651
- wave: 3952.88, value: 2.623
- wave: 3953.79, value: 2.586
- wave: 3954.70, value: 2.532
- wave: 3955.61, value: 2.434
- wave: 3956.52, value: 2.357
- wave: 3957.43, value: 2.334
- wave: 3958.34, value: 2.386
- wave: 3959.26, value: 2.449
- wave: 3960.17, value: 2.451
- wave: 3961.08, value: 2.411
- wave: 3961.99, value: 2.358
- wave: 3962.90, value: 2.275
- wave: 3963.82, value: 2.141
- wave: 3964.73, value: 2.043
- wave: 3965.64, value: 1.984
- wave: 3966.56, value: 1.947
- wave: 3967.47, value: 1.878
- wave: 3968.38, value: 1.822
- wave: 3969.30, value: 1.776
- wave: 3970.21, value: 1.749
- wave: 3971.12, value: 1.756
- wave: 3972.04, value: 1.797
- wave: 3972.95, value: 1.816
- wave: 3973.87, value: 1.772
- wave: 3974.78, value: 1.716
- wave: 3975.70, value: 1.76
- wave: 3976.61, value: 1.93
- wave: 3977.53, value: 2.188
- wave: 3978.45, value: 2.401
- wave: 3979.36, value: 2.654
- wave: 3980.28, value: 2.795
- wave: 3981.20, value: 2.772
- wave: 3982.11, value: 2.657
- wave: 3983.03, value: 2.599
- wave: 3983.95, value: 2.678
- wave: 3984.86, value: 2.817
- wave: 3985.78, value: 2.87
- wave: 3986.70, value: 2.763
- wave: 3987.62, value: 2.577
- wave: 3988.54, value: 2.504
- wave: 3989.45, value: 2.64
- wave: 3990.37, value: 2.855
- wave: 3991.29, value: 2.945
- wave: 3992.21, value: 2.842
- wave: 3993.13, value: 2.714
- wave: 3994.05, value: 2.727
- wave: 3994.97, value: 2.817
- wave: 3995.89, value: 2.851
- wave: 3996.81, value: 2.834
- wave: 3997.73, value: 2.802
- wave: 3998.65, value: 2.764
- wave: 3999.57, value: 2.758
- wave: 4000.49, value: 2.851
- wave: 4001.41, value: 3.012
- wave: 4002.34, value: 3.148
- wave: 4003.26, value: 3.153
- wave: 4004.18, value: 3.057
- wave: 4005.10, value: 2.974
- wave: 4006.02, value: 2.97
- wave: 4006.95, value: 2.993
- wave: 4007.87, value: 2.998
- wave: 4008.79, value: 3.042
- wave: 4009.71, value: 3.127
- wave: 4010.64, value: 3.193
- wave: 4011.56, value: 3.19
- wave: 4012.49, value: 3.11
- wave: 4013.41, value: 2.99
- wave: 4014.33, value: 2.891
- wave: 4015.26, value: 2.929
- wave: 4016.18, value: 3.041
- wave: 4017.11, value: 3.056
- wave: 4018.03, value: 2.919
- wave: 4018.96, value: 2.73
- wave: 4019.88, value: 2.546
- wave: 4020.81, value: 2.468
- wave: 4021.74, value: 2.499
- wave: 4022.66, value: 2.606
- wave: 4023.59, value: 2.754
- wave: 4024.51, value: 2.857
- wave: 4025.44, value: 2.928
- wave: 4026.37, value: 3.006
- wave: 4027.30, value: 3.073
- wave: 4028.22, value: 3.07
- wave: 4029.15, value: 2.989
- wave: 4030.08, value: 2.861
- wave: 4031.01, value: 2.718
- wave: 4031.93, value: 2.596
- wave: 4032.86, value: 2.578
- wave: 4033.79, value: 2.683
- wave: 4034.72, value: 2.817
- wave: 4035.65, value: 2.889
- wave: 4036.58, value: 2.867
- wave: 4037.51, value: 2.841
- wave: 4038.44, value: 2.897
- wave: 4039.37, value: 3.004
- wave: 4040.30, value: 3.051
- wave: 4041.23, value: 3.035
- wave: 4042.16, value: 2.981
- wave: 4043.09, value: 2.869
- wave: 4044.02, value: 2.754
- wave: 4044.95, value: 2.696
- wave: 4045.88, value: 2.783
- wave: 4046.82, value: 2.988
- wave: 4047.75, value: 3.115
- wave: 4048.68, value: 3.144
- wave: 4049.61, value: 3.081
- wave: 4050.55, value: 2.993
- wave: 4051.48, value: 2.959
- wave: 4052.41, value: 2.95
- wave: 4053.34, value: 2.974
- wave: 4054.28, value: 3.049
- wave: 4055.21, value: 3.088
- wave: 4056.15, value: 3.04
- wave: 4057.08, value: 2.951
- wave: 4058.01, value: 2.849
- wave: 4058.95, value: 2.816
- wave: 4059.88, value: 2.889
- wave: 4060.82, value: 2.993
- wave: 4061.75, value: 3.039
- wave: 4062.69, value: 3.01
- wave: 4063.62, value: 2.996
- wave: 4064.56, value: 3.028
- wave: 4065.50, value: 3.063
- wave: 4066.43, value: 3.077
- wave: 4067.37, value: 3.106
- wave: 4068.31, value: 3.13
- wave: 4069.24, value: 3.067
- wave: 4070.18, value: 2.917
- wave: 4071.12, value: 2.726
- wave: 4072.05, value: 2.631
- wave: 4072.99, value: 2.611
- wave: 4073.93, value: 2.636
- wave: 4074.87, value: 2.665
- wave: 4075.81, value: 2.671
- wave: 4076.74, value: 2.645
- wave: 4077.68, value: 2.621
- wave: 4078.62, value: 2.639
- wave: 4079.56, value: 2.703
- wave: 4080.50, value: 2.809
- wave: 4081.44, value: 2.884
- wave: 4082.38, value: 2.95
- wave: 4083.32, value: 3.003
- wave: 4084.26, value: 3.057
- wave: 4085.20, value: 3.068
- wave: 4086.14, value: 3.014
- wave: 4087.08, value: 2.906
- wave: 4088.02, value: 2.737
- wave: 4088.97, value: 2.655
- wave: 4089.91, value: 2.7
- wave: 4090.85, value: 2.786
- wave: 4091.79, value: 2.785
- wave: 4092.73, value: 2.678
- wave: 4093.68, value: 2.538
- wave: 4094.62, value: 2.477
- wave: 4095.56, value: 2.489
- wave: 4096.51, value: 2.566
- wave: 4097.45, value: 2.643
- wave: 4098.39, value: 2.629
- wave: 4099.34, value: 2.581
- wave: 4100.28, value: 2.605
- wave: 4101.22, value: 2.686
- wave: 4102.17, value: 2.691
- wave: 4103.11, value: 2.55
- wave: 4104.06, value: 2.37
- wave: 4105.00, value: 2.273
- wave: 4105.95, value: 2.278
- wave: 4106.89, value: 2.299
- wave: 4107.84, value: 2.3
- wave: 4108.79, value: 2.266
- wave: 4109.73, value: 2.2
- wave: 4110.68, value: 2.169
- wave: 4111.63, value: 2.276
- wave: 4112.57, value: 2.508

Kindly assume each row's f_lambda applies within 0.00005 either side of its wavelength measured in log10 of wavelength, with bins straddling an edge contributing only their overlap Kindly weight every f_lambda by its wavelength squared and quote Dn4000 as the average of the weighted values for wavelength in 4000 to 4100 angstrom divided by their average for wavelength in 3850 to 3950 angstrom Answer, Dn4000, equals 1.25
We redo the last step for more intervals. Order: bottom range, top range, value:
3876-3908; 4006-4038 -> 1.32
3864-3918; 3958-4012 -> 1.06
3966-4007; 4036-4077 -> 1.20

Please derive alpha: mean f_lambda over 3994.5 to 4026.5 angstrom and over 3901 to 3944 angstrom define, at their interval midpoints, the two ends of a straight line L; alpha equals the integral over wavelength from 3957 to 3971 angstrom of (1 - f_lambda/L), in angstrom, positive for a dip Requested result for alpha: 2.8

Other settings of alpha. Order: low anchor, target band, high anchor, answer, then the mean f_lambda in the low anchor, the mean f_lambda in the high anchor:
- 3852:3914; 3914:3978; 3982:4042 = 9.0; 2.51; 2.86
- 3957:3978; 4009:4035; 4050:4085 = -3.8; 2.03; 2.9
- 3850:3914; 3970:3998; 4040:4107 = 2.1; 2.52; 2.82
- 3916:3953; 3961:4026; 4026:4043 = 2.2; 2.41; 2.89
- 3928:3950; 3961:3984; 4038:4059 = 3.2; 2.26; 2.96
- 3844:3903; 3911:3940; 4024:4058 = 2.2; 2.45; 2.92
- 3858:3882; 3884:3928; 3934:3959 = -1.5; 2.5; 2.45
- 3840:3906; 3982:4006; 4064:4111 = -2.3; 2.43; 2.69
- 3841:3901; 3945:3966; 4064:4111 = 0.3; 2.43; 2.69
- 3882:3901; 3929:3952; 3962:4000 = 0.8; 2.36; 2.39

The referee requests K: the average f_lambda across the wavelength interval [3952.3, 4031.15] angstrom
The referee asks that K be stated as 2.61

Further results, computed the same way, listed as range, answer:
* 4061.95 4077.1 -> 2.88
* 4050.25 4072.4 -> 2.98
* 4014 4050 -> 2.86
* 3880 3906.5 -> 2.34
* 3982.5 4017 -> 2.89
